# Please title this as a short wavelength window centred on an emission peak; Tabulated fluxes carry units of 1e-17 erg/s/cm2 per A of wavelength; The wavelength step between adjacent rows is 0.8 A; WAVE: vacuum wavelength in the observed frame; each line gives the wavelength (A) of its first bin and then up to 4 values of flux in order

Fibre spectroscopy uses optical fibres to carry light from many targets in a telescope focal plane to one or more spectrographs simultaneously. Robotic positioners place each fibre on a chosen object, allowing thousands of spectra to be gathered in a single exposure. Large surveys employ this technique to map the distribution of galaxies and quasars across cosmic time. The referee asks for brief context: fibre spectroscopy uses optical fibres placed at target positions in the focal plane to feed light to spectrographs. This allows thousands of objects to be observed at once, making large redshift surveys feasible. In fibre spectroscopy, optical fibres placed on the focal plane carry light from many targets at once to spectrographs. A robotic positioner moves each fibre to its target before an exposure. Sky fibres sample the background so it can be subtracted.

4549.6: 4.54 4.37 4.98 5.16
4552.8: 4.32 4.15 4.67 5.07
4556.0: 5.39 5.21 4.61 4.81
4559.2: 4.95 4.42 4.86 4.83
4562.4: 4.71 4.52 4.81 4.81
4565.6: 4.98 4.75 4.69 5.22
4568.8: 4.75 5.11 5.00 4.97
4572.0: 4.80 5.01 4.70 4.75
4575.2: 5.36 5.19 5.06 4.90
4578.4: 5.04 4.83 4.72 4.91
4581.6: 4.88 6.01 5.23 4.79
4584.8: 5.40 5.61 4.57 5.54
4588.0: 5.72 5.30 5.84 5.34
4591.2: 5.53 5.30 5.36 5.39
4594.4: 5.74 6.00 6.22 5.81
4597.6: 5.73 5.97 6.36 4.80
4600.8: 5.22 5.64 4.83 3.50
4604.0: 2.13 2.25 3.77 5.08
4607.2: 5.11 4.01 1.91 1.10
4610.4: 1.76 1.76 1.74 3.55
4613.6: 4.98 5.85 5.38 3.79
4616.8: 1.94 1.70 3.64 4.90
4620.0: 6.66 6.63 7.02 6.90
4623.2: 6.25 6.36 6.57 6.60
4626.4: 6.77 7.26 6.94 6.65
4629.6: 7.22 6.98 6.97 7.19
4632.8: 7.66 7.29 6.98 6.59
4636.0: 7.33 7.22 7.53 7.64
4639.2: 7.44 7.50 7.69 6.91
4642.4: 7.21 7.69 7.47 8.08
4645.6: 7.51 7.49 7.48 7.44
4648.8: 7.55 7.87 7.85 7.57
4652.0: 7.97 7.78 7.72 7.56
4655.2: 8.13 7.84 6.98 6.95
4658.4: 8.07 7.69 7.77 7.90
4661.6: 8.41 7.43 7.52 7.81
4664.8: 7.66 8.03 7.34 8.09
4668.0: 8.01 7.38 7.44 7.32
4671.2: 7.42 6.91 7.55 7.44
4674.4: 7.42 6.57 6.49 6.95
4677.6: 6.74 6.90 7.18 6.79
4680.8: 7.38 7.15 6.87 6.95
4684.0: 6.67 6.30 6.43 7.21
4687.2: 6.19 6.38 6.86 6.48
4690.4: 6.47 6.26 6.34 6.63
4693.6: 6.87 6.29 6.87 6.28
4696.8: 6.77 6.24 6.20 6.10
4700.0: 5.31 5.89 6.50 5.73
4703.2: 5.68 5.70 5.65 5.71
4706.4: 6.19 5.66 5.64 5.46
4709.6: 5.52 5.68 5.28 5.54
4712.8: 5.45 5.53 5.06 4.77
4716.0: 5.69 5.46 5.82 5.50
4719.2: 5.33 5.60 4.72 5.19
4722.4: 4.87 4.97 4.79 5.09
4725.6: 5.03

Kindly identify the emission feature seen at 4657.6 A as C IV 1549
